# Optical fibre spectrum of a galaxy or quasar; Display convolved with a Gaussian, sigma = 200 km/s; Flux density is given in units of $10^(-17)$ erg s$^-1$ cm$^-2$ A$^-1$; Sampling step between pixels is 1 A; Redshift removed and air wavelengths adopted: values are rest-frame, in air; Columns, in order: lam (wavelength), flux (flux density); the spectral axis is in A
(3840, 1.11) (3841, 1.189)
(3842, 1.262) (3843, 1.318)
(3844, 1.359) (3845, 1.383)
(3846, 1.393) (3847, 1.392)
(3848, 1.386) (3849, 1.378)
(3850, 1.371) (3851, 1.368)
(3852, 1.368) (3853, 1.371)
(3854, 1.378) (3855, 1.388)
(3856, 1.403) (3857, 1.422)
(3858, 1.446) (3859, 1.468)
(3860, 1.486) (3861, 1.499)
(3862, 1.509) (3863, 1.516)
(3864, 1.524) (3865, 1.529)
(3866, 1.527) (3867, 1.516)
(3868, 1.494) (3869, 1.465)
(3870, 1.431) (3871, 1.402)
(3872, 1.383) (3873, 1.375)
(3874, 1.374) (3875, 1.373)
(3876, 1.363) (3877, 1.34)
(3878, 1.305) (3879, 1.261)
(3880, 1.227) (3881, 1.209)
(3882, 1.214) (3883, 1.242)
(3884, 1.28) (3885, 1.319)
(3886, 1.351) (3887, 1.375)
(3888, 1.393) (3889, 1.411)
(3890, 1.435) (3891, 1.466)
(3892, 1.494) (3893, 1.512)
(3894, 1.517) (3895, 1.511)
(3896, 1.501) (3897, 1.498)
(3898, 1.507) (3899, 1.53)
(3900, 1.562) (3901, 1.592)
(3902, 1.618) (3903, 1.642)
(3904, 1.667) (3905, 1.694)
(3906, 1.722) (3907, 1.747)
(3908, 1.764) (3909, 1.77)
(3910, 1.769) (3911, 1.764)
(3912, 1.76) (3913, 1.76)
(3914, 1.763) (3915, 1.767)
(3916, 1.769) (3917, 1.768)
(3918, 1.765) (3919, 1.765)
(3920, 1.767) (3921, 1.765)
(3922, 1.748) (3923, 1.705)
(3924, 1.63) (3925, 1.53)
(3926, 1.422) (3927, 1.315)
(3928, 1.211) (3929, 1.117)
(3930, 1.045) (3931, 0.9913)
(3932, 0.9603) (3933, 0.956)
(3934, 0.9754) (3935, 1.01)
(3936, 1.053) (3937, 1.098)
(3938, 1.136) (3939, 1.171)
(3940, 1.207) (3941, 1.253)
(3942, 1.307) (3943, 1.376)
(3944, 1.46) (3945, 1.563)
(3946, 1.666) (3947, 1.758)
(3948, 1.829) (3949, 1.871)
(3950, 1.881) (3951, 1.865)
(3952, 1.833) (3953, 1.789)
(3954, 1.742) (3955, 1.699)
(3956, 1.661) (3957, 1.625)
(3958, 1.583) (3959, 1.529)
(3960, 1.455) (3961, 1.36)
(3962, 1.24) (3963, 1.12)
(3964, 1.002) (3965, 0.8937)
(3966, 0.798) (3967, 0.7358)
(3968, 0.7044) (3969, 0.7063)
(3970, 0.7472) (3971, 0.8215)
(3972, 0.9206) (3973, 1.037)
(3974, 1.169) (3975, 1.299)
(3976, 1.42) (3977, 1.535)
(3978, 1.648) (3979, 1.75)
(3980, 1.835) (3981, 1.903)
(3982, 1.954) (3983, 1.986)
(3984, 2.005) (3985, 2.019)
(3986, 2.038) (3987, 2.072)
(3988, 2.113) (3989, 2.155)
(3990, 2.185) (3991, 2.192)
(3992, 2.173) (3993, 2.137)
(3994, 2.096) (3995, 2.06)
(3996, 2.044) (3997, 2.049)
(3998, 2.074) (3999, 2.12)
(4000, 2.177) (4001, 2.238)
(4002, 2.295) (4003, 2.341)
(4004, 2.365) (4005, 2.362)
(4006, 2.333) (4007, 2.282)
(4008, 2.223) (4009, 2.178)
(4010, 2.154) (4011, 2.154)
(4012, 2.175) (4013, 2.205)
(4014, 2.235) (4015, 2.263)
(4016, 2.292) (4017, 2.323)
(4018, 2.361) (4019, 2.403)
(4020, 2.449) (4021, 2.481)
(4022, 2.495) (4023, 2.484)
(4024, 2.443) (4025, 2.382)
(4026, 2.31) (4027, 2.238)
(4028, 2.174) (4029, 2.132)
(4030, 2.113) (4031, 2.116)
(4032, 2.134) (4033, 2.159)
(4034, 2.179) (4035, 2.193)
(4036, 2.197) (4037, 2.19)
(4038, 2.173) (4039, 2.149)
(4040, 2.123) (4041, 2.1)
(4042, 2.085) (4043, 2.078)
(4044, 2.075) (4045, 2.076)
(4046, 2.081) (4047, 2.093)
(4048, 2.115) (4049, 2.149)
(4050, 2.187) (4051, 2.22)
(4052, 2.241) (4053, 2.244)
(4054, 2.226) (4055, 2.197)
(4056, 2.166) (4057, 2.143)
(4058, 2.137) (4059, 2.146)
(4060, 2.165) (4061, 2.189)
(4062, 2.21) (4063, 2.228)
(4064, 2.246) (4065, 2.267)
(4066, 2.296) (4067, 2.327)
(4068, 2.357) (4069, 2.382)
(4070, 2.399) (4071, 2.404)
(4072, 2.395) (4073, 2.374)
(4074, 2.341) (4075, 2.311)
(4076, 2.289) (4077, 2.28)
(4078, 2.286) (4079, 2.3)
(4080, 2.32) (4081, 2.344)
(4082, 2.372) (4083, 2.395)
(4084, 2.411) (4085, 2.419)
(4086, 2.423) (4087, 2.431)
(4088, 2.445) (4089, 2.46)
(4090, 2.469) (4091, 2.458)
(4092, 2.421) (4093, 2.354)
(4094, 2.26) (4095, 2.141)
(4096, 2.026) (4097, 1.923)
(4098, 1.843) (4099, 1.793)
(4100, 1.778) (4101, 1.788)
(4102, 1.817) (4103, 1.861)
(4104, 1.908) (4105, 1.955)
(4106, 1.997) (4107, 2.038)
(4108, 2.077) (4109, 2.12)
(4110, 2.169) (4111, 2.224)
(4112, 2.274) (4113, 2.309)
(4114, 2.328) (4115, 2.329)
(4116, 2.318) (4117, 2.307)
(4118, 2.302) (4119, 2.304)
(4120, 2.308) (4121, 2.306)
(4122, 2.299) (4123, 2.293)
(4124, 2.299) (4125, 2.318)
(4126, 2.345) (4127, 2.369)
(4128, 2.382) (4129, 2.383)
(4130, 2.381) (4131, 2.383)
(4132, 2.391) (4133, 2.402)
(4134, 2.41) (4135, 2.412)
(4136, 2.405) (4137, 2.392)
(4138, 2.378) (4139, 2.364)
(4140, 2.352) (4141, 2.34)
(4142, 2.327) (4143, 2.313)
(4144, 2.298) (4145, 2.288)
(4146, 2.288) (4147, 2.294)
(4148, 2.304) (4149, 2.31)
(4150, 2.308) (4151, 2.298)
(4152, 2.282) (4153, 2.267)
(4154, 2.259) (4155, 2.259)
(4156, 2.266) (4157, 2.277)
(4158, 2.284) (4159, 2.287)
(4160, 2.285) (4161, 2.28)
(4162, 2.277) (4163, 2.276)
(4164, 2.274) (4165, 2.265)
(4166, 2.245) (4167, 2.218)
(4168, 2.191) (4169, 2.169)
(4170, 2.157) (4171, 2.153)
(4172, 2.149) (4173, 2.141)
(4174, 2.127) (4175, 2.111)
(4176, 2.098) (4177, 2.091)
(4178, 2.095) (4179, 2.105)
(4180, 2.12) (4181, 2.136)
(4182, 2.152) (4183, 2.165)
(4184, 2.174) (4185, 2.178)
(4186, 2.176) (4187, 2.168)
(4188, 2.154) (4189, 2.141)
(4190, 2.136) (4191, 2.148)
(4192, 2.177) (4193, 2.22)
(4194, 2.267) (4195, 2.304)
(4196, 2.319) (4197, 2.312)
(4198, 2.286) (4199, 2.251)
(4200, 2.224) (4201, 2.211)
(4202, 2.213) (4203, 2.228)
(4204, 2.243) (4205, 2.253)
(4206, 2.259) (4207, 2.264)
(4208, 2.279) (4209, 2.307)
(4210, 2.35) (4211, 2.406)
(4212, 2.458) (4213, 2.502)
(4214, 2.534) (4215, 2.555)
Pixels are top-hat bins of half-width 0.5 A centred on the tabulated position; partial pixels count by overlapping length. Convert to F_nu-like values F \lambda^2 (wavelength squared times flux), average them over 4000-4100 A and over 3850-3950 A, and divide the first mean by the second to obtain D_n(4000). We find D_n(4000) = 1.7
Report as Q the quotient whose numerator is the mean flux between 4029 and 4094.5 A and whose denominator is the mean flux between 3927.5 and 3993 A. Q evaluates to 1.5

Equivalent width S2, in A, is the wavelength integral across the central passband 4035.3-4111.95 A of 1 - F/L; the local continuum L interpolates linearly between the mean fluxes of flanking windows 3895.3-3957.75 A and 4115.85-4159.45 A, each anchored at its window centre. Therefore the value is -4.2 A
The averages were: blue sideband 1.54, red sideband 2.33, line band 2.2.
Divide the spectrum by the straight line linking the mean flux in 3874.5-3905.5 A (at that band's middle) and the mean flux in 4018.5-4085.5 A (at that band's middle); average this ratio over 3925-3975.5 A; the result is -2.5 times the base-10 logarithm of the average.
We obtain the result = 0.33 mag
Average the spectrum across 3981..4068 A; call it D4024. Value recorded 2.19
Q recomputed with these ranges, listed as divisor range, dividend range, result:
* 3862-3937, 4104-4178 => 1.54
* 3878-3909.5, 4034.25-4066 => 1.46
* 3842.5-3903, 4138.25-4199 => 1.57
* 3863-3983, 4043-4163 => 1.56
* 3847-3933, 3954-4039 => 1.29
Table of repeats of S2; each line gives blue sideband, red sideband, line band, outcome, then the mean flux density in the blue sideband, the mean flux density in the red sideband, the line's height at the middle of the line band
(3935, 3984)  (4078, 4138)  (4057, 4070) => -1.6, 1.4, 2.25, 1.99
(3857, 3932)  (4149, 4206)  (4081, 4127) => -4.2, 1.5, 2.21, 2.03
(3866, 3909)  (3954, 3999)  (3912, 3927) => -1.9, 1.46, 1.59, 1.51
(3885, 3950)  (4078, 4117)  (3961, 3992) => 4.7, 1.5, 2.19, 1.73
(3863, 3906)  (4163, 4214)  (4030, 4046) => -2.6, 1.44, 2.22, 1.83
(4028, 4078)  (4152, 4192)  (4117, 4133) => -1.0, 2.21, 2.19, 2.2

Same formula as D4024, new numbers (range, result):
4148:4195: 2.2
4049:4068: 2.22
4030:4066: 2.16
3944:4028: 1.86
